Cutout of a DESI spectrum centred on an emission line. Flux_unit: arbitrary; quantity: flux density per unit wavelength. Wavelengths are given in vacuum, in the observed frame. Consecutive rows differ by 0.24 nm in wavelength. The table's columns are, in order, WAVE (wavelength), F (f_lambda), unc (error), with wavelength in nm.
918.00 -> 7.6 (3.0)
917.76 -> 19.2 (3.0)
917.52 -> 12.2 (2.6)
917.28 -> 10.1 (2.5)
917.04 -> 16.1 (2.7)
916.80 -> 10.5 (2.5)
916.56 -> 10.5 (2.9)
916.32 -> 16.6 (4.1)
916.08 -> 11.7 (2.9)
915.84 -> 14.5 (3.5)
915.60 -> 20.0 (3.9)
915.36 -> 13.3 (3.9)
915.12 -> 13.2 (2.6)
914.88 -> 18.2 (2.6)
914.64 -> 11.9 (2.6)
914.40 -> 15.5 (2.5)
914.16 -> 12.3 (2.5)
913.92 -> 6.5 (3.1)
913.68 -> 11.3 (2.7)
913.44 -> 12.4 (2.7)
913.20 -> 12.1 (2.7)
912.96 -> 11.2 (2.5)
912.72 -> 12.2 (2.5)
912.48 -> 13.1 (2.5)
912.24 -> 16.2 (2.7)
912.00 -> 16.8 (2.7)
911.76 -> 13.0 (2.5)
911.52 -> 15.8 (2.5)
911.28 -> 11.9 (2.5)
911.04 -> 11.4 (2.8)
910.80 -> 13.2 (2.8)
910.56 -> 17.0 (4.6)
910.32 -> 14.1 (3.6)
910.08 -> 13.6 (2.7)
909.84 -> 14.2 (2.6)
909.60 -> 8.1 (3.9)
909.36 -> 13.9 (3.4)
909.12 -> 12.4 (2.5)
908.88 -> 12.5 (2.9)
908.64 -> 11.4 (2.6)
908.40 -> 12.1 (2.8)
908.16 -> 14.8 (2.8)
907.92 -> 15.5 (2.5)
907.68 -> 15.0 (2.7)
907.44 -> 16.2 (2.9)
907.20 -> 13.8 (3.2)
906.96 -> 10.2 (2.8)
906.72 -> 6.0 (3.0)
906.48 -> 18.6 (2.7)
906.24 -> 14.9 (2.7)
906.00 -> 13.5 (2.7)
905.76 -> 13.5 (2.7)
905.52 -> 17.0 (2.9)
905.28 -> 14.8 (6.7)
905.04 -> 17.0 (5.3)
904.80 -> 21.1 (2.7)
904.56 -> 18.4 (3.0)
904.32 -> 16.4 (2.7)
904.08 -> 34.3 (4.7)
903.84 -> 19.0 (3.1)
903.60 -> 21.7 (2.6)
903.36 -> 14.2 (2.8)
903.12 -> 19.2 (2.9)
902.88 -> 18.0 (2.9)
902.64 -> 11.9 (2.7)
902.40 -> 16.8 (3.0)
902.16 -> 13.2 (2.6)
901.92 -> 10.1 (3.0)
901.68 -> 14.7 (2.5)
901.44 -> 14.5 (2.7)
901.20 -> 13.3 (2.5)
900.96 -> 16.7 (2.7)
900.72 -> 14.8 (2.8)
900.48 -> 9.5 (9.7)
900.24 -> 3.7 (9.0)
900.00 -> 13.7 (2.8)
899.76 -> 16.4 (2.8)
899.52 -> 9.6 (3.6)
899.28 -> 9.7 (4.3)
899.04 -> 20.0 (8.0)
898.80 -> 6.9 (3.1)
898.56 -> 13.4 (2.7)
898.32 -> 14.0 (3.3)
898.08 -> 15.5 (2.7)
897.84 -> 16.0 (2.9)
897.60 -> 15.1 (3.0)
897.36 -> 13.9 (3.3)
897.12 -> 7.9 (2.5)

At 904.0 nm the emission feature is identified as [O III] 5007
